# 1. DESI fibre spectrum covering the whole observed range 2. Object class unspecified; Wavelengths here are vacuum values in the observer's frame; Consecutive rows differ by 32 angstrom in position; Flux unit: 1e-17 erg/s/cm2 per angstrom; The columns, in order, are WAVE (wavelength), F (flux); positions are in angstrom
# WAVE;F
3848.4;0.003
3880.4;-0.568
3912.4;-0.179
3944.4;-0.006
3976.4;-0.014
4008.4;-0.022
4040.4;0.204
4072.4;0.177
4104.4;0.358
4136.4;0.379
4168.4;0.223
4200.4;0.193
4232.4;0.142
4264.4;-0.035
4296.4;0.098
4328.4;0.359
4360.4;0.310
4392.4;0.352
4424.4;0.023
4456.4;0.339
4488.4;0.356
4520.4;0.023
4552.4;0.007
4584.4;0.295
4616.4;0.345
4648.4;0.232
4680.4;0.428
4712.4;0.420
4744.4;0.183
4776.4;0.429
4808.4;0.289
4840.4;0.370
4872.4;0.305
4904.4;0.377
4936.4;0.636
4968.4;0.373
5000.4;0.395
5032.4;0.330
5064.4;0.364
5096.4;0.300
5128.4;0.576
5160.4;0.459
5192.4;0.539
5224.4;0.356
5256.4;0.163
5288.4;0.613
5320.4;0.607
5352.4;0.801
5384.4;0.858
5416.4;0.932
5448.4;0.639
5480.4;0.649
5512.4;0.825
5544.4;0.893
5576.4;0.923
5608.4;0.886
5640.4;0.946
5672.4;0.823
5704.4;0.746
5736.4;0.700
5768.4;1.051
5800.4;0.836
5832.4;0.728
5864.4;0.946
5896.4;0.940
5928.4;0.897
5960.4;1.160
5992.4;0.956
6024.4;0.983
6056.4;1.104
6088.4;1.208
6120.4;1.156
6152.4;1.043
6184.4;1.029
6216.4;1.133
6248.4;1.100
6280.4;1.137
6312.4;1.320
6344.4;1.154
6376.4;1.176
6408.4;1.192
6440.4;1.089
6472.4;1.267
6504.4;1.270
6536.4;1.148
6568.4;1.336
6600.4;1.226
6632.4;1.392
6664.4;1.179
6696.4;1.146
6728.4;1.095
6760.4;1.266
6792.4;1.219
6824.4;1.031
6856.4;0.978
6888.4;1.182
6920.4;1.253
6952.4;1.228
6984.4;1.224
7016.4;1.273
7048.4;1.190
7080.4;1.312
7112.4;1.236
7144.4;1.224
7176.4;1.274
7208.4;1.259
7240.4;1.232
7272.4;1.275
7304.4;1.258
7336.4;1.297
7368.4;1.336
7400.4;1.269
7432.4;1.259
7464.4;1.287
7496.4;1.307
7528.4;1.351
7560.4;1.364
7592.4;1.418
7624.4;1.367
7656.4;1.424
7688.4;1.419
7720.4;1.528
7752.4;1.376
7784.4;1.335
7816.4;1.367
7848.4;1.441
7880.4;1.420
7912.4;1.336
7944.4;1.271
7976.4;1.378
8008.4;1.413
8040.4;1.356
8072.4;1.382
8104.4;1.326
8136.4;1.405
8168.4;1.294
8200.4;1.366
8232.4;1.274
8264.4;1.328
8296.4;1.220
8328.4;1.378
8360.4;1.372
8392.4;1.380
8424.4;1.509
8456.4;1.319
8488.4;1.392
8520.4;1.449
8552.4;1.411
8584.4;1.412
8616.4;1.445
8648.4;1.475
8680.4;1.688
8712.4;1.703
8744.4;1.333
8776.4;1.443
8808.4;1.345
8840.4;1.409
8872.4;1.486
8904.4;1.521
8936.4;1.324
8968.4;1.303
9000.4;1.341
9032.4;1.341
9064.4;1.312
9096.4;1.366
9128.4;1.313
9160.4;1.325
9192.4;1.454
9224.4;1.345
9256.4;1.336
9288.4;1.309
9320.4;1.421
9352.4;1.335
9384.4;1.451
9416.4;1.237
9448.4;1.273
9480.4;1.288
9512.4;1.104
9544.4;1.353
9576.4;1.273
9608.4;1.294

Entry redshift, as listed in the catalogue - 0.323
